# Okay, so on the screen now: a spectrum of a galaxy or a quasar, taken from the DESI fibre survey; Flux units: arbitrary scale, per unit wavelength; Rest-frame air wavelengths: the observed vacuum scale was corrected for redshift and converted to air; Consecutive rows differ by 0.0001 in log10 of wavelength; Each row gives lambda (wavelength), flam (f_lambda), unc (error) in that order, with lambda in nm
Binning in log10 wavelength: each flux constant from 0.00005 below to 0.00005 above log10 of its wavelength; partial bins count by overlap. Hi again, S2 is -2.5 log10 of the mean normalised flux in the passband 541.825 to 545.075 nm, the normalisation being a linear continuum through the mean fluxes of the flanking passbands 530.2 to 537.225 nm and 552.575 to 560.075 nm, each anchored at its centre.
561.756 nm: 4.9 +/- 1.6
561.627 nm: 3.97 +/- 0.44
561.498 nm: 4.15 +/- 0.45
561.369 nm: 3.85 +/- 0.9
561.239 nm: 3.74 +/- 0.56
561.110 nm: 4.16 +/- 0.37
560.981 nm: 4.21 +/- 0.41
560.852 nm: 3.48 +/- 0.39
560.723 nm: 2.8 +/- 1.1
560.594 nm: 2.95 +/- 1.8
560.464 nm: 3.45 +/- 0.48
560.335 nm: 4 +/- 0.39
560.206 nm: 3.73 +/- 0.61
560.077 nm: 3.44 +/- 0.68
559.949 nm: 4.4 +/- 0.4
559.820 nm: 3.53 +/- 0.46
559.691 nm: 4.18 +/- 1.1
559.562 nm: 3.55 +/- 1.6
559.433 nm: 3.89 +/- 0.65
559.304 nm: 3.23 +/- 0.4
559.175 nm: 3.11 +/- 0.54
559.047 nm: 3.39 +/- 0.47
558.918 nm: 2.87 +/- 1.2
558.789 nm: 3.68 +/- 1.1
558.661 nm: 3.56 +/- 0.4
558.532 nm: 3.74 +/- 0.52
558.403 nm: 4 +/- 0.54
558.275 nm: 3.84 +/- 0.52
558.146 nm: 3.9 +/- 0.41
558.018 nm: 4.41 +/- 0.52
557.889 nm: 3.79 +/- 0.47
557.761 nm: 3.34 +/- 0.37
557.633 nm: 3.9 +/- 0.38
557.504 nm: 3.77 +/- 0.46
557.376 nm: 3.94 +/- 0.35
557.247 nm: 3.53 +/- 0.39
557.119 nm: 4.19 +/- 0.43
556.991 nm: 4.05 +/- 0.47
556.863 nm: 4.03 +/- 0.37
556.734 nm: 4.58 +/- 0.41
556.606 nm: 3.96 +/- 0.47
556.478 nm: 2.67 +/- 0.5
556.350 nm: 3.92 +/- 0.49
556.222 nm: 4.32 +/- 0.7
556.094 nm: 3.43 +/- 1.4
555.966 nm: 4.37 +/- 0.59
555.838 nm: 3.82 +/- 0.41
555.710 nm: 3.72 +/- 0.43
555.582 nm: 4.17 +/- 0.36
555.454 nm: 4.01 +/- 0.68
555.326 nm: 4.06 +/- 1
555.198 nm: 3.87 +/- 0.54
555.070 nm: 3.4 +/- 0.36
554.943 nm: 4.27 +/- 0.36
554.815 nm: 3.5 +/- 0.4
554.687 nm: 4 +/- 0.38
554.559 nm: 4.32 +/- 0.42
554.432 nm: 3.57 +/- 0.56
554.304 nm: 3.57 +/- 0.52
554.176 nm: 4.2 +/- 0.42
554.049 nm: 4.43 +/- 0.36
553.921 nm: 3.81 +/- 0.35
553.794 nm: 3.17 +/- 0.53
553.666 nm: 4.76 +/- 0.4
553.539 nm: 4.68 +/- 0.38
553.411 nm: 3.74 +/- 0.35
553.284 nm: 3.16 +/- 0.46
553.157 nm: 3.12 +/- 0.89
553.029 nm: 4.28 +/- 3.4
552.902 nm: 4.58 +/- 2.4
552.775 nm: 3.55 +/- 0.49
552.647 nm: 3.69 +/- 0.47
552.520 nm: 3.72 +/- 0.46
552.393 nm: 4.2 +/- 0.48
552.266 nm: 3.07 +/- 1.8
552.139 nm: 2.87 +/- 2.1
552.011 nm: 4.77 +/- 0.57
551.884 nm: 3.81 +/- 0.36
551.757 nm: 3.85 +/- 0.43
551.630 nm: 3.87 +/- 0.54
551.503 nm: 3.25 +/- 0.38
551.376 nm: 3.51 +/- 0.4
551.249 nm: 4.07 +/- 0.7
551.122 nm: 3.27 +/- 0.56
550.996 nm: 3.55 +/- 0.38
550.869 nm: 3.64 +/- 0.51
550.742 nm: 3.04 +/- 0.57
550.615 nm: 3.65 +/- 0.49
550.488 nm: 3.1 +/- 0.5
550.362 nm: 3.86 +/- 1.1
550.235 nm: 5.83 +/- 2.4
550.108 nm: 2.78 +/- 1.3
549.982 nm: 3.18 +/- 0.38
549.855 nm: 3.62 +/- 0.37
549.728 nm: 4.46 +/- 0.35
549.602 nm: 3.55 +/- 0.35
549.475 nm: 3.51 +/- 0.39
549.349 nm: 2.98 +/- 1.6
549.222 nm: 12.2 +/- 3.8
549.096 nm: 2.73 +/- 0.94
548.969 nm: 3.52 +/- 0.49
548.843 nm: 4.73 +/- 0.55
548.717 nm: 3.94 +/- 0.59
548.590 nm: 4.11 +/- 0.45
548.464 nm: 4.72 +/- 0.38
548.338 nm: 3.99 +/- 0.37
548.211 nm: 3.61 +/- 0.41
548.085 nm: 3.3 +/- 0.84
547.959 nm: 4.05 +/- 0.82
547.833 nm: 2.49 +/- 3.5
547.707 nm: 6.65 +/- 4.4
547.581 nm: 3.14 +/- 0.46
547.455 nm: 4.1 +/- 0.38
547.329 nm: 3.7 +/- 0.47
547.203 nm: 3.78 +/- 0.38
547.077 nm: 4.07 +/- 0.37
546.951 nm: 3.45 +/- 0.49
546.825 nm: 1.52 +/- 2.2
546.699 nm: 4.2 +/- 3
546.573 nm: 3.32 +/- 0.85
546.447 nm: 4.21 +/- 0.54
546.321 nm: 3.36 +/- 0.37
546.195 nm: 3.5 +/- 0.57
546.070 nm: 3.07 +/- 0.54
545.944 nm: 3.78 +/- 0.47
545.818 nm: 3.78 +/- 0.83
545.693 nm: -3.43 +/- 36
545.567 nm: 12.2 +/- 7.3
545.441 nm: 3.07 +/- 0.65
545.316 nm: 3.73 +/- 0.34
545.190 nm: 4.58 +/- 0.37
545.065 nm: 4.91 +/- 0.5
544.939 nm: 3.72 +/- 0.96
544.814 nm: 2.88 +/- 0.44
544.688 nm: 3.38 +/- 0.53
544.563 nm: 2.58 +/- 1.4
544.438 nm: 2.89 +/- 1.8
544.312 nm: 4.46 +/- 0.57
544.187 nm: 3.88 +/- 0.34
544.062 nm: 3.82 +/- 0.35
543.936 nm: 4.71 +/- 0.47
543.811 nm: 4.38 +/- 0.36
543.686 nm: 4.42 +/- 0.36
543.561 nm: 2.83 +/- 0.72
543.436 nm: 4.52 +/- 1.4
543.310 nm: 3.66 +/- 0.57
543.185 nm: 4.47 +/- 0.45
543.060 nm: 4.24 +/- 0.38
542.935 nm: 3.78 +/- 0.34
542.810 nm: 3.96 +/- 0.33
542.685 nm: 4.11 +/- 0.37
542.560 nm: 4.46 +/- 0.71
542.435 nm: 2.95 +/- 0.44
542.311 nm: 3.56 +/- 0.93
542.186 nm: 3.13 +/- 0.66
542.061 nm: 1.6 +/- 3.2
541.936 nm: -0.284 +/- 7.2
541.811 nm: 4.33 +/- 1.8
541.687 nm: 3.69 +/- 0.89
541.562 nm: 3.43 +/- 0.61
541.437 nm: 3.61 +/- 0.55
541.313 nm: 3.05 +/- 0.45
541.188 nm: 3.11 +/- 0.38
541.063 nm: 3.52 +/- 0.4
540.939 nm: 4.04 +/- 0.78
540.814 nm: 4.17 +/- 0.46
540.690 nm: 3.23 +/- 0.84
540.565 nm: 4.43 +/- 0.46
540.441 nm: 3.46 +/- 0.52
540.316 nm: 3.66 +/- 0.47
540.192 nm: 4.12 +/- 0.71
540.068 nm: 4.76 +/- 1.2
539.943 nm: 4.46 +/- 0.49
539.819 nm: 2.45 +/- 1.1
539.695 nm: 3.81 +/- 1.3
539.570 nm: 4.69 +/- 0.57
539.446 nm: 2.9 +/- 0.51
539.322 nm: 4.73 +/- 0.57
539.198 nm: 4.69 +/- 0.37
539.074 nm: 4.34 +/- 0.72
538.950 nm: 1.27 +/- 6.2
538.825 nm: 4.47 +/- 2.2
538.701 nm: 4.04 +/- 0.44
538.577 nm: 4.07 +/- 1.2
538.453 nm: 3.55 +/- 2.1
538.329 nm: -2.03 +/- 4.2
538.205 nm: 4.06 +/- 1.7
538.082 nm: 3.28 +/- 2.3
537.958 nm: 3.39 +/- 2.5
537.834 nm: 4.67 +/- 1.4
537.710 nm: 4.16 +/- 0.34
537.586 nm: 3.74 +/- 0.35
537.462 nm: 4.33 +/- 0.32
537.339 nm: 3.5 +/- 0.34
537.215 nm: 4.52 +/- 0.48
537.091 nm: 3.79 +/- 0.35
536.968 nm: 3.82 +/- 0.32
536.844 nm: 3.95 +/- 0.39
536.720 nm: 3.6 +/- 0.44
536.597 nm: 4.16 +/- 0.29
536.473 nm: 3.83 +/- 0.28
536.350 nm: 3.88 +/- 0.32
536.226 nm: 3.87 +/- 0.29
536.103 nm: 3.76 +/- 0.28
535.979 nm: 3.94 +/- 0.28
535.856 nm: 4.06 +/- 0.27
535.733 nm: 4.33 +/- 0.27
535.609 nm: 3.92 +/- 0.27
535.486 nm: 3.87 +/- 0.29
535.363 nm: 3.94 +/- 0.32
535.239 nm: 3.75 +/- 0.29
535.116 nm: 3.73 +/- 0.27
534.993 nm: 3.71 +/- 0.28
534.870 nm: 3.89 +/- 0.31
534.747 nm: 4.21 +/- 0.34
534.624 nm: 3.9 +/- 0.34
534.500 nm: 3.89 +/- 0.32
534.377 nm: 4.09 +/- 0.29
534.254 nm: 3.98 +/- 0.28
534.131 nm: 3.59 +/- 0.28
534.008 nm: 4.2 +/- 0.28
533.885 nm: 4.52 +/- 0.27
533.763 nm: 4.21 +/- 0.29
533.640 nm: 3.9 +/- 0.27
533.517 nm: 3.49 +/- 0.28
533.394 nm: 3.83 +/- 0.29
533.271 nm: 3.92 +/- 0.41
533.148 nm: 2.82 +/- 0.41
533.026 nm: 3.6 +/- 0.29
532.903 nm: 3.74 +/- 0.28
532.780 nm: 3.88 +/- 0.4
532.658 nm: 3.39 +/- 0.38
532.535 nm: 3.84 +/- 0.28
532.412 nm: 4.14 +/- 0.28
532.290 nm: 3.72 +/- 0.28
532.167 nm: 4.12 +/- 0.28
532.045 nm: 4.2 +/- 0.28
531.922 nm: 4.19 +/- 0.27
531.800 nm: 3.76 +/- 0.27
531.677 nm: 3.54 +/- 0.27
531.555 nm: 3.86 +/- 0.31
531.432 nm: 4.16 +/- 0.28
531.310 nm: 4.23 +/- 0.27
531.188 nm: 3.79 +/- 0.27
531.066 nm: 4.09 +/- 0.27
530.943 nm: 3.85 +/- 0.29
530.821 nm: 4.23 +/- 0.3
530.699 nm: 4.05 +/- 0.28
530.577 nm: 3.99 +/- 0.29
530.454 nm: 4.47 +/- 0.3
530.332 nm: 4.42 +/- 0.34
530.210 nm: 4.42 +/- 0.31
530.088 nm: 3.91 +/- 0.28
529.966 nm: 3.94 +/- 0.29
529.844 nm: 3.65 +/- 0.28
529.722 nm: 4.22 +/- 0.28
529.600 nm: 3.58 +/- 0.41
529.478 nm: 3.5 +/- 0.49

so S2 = 0.09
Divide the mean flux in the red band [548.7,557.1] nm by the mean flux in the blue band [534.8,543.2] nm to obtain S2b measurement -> 1.07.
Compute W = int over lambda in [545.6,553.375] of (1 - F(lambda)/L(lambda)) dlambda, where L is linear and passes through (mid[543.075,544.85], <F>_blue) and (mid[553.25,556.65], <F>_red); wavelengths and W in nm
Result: 0.19 nm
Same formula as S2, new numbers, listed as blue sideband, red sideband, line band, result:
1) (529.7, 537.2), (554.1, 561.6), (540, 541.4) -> 0.03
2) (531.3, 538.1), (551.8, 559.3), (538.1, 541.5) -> 0.09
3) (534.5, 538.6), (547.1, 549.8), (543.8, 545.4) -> 0.07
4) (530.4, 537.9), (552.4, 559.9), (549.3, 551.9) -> 0.06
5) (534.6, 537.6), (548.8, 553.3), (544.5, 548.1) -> 0.06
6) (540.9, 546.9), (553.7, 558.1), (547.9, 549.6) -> -0.18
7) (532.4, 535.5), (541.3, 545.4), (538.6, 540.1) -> -0.04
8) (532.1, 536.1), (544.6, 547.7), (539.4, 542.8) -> 0.08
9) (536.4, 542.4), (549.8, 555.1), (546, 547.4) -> 0.06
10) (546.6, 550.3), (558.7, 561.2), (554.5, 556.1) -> -0.04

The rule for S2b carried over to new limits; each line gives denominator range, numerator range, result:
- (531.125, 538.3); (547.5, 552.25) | 1.02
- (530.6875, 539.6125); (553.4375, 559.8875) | 1.00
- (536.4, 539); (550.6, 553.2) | 1.04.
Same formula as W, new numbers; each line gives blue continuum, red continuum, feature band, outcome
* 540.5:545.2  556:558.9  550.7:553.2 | 0.04 nm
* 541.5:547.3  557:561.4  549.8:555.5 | -0.19 nm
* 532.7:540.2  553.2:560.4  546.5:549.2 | -0.06 nm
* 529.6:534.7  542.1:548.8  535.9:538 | -0.03 nm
